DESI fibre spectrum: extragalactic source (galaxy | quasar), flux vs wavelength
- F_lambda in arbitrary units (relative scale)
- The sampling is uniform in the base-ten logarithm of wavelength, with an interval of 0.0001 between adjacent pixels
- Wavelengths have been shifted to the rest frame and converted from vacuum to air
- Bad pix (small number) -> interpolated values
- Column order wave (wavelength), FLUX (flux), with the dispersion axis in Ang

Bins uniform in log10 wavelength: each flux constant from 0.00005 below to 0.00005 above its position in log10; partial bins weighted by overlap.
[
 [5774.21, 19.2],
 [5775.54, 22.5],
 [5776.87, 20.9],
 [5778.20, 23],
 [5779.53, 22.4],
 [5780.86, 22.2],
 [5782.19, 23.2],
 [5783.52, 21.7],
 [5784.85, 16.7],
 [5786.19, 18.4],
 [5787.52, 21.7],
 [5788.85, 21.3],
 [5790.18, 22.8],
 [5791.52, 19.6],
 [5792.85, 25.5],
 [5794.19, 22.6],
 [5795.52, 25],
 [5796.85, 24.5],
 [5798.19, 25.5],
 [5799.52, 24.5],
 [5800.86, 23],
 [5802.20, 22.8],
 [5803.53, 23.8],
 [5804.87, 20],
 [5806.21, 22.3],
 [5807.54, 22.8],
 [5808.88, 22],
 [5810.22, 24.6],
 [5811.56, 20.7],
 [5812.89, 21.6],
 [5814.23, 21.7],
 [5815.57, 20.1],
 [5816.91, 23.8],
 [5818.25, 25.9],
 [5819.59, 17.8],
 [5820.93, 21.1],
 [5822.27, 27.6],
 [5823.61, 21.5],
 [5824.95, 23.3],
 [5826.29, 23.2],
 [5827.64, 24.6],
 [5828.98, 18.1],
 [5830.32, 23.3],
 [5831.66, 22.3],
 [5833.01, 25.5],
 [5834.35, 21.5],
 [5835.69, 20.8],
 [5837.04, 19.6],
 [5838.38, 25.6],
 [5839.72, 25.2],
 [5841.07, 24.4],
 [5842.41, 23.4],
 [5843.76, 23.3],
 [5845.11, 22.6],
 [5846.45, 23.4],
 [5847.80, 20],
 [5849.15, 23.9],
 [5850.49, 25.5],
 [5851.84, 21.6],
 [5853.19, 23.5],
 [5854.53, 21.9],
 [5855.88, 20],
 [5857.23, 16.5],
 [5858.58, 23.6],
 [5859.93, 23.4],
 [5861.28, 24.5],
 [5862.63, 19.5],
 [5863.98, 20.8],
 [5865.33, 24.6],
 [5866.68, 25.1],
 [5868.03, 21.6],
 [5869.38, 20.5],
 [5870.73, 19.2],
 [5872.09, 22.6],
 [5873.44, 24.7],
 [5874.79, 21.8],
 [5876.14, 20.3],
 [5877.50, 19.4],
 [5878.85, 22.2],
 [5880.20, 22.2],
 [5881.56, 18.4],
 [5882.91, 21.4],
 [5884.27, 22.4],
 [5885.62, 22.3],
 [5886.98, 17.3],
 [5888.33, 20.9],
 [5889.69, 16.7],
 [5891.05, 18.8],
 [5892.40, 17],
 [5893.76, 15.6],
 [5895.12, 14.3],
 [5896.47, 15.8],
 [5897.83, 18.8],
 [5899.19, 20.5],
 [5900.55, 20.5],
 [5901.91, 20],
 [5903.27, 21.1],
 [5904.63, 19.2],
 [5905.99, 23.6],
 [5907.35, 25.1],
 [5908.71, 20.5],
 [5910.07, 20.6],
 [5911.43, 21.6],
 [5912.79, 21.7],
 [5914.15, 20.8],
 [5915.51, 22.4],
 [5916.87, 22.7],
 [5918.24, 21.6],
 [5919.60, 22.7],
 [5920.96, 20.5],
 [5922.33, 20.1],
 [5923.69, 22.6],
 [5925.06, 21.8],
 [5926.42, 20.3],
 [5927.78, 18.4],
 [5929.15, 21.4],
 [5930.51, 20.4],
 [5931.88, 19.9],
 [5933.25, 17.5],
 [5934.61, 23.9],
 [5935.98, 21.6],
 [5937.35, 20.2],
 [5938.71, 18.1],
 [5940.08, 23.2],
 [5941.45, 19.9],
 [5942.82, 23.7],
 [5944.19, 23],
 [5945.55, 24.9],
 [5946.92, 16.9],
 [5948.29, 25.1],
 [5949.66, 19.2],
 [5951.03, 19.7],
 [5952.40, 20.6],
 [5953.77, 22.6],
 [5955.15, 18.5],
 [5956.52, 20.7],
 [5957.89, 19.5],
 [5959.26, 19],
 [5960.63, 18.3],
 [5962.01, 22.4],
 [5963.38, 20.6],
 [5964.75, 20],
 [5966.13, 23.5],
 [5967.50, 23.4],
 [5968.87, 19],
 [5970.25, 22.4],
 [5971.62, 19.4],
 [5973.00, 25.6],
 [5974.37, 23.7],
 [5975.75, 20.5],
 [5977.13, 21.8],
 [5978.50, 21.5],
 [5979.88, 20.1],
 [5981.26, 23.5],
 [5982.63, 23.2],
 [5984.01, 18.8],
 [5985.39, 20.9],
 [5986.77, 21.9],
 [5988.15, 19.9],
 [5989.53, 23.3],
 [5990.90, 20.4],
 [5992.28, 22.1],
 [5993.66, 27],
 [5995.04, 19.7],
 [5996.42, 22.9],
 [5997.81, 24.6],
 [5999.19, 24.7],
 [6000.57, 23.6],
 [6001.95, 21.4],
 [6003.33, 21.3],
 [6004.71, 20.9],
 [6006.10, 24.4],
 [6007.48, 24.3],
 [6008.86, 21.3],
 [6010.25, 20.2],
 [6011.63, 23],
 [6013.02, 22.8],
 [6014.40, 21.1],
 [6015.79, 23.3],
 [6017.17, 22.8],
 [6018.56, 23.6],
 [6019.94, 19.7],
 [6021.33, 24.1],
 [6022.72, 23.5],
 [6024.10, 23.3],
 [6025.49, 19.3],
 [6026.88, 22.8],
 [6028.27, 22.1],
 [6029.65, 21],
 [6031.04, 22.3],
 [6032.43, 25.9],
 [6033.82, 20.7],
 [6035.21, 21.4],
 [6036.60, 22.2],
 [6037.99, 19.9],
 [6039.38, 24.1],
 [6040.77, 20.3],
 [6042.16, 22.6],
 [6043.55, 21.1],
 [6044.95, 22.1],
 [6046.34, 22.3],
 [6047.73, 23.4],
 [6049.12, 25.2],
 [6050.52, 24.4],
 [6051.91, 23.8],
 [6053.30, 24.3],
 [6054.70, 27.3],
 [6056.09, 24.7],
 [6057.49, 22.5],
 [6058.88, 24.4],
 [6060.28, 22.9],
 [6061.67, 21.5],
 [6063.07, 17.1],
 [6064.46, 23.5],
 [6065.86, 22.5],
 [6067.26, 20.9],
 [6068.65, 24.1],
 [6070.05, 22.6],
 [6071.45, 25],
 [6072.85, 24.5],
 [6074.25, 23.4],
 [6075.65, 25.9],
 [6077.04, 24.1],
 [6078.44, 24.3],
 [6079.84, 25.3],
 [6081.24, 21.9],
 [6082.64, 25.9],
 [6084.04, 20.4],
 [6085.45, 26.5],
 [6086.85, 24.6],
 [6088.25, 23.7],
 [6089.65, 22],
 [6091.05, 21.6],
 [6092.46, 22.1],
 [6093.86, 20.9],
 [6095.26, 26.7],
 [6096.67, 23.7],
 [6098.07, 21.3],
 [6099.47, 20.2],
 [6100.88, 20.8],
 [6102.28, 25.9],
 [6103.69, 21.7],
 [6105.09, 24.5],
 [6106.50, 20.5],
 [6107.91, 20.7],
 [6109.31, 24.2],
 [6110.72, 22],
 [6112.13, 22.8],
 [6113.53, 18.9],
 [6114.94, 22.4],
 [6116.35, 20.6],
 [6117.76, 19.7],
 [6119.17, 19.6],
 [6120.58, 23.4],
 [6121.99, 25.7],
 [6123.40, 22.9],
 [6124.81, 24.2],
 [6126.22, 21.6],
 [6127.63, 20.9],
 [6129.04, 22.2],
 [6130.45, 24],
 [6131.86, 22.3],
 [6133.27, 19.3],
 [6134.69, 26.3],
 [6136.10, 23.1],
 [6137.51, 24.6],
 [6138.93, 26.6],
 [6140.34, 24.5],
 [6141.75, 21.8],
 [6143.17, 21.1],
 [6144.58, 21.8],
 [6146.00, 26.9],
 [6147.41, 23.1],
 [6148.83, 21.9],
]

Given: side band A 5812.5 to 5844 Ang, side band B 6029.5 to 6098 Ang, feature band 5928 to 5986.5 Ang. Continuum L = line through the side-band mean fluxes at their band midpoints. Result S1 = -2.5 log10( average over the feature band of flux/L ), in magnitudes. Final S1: 0.09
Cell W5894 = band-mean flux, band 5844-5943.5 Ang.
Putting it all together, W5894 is 21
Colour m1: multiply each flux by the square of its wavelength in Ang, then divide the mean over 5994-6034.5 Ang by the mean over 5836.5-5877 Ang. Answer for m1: 1.06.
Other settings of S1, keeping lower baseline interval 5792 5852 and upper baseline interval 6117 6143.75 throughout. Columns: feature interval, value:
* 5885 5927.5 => 0.14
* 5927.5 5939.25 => 0.13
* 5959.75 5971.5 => 0.09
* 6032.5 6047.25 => 0.05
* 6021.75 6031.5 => 0.04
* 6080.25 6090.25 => -0.04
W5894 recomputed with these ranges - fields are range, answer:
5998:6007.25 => 22.9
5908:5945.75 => 21.2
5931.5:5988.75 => 21.2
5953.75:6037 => 21.9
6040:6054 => 23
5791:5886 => 22.5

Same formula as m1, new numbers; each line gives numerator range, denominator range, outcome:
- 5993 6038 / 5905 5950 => 1.08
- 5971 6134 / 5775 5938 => 1.11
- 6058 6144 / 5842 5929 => 1.16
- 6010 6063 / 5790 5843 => 1.07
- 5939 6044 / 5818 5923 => 1.06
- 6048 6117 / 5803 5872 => 1.12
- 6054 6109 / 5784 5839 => 1.13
